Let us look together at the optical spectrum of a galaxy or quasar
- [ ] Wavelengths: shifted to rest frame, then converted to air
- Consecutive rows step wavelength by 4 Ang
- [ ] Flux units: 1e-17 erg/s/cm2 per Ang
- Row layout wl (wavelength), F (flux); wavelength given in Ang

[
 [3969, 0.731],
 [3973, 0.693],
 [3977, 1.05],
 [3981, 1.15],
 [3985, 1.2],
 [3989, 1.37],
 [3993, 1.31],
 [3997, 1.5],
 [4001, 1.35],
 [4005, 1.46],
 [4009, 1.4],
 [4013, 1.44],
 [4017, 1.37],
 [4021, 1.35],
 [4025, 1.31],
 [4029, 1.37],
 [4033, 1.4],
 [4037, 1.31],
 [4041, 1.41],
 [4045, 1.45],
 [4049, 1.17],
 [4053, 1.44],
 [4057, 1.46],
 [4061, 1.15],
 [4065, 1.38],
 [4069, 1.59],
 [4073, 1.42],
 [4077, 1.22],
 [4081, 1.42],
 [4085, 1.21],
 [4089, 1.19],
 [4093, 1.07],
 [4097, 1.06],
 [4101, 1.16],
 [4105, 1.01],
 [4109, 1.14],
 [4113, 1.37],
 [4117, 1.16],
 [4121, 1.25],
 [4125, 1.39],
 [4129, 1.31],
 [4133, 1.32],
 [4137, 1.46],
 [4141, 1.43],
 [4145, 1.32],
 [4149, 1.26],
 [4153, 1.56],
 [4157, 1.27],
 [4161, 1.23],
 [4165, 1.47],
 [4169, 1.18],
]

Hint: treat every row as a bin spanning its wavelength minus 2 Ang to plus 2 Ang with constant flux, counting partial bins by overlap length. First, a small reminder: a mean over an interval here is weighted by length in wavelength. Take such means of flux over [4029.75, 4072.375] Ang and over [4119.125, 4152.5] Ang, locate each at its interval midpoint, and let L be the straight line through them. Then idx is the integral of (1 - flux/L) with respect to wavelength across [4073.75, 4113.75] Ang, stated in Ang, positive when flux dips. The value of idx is 5.2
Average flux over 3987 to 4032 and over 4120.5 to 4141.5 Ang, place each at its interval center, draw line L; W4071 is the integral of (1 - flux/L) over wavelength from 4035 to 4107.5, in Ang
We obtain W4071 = 4.8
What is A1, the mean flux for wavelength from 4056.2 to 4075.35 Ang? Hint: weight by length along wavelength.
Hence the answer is 1.39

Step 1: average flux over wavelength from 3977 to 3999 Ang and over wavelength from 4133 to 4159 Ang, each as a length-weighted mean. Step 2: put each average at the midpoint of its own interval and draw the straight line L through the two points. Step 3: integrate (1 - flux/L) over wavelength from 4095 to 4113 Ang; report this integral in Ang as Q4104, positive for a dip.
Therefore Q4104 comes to 3.1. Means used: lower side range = 1.28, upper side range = 1.38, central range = 1.12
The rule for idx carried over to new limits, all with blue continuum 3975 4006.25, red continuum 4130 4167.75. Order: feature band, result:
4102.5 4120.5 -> 2.3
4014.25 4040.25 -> -0.9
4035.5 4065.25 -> -0.5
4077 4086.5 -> 0.2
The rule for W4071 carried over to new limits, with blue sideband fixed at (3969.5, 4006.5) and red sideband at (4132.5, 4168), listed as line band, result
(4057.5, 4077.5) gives -1.32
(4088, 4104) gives 2.49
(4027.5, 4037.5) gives -0.92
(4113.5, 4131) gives 0.69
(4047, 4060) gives -0.70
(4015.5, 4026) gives -0.89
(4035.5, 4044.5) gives -0.85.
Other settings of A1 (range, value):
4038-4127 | 1.28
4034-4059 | 1.37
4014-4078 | 1.37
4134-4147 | 1.4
